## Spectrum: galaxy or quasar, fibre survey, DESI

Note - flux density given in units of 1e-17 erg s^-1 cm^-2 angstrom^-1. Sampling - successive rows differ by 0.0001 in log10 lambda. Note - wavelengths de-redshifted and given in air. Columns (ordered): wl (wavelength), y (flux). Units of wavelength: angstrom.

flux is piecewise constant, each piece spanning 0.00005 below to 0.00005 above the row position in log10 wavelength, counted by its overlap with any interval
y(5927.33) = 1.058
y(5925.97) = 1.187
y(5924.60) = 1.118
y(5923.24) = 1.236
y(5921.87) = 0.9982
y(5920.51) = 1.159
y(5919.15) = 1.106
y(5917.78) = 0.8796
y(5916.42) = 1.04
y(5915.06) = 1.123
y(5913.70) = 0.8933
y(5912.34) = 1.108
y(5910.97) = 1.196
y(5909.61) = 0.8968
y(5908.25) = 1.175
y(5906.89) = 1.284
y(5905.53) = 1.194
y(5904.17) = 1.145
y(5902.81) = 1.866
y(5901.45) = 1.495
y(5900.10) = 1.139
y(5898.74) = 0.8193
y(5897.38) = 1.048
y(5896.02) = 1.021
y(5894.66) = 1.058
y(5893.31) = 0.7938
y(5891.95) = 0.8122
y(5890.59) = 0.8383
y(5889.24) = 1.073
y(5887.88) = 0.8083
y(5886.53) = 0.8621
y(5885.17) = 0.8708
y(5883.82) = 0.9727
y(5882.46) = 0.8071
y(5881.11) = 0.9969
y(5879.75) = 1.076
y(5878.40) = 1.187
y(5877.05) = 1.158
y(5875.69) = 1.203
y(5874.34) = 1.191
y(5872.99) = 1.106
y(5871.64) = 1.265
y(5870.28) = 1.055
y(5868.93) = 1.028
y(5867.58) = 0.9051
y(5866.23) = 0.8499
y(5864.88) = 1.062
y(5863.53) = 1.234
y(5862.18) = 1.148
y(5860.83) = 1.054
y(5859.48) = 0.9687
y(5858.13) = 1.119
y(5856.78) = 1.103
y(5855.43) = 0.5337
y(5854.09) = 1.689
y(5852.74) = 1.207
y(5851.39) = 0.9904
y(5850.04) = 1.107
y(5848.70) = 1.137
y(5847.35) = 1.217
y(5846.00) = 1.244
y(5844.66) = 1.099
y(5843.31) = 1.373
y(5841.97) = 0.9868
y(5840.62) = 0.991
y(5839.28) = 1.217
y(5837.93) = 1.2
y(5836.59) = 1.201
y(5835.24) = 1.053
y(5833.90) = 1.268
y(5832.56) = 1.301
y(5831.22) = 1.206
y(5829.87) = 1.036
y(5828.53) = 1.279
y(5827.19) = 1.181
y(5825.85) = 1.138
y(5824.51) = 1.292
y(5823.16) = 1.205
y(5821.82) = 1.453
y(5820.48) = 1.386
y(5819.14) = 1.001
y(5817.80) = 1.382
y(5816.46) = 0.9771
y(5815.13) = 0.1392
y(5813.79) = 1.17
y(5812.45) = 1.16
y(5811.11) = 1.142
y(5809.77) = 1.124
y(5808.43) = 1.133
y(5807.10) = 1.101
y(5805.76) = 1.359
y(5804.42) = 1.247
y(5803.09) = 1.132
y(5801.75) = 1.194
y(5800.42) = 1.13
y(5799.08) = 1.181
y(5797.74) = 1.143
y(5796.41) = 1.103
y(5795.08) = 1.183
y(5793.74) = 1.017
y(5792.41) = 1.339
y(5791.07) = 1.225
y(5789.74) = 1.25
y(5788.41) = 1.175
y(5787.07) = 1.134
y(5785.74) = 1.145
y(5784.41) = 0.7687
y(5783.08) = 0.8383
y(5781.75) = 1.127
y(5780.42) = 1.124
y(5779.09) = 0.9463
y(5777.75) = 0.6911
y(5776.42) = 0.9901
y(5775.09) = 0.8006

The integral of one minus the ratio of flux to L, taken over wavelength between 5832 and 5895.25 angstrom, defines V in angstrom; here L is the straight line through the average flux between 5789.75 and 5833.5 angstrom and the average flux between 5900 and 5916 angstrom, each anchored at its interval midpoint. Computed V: 6.1 angstrom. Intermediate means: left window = 1.16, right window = 1.21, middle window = 1.07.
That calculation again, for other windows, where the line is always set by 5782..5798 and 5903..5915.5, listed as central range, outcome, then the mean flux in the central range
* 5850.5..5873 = 1.04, 1.08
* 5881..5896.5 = 3.16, 0.905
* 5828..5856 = -0.91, 1.16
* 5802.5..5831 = -0.72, 1.15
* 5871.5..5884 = 0.43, 1.09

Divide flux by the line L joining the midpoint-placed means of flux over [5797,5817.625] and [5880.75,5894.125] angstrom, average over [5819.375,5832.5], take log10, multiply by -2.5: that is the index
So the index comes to -0.18 mag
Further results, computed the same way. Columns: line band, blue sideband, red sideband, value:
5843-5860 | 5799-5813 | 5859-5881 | -0.02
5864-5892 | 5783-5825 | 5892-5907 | 0.14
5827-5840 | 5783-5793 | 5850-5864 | -0.08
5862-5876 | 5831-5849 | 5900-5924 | 0.08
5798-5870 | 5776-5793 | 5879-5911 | -0.08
